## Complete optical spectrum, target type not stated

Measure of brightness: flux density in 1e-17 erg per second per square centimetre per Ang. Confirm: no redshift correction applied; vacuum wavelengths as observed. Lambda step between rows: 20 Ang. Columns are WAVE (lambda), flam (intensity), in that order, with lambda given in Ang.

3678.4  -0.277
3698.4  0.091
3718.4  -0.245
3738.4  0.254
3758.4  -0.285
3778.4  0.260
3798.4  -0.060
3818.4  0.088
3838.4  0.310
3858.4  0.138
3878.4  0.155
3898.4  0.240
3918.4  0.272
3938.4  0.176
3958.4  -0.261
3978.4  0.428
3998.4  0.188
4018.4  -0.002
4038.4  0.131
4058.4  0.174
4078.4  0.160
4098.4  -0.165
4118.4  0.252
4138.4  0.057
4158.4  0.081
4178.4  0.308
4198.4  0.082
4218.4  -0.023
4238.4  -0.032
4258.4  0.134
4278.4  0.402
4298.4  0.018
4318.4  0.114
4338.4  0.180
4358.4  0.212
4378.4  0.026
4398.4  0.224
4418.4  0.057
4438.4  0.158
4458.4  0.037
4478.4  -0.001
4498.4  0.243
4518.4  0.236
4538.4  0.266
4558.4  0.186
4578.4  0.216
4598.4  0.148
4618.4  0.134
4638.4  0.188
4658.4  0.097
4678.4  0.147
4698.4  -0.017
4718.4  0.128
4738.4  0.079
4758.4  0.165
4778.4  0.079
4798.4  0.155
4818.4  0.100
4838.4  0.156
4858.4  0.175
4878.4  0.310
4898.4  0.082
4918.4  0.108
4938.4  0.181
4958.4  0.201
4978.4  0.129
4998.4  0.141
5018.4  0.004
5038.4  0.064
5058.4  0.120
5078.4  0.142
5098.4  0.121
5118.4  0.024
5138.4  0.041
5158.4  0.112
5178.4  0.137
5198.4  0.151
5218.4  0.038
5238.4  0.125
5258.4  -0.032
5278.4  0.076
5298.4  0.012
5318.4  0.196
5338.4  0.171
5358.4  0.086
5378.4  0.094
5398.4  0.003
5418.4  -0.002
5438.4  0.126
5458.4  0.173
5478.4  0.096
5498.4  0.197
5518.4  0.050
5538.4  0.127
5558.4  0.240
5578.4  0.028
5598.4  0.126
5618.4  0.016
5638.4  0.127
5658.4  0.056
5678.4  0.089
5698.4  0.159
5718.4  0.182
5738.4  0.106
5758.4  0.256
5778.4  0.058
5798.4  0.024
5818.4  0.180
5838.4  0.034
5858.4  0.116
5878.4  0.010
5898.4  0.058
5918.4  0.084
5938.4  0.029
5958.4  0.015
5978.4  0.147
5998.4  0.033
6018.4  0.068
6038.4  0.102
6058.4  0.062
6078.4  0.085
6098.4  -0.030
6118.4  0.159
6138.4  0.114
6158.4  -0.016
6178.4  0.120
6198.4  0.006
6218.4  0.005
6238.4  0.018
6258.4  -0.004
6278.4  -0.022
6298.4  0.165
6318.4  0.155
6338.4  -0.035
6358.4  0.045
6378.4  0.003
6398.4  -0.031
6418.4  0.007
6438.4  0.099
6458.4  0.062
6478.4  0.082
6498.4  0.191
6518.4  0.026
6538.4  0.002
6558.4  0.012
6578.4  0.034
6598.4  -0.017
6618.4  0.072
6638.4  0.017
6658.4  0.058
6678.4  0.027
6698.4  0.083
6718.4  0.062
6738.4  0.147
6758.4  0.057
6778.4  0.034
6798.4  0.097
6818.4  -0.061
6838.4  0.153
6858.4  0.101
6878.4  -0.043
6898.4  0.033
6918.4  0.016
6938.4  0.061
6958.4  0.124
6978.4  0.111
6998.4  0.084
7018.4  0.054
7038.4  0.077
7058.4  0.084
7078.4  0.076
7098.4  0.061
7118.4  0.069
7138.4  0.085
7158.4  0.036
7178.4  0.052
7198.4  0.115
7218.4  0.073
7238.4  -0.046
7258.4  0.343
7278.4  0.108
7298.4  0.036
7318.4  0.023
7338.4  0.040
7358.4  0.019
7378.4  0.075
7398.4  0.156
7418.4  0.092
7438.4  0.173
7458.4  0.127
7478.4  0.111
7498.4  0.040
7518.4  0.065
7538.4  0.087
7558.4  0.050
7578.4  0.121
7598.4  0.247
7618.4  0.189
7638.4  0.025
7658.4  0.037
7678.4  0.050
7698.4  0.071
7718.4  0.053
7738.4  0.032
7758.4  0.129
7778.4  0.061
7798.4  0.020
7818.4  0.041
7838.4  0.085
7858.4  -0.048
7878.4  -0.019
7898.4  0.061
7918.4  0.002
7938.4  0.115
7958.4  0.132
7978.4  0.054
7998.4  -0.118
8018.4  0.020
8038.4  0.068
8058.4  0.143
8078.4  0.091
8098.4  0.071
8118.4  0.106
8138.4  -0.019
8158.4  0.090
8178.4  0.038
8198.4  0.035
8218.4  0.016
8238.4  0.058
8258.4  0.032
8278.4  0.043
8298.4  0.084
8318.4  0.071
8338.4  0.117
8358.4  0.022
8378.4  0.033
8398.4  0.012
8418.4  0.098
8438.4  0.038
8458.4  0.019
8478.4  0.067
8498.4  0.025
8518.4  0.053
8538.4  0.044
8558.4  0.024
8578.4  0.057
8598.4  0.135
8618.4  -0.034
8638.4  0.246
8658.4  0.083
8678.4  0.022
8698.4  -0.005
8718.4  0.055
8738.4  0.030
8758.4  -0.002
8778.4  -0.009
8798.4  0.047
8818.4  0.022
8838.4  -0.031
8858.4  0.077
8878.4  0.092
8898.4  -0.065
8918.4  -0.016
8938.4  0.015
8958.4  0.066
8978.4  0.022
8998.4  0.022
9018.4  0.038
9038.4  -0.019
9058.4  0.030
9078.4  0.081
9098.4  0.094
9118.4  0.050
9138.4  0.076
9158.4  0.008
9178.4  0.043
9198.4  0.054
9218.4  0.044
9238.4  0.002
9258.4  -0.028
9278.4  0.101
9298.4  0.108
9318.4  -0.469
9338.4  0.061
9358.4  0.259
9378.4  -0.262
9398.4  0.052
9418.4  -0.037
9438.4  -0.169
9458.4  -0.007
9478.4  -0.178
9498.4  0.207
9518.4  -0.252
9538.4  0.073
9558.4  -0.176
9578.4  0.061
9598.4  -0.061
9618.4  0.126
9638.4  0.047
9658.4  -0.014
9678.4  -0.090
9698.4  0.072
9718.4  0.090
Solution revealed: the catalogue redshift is 0.104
